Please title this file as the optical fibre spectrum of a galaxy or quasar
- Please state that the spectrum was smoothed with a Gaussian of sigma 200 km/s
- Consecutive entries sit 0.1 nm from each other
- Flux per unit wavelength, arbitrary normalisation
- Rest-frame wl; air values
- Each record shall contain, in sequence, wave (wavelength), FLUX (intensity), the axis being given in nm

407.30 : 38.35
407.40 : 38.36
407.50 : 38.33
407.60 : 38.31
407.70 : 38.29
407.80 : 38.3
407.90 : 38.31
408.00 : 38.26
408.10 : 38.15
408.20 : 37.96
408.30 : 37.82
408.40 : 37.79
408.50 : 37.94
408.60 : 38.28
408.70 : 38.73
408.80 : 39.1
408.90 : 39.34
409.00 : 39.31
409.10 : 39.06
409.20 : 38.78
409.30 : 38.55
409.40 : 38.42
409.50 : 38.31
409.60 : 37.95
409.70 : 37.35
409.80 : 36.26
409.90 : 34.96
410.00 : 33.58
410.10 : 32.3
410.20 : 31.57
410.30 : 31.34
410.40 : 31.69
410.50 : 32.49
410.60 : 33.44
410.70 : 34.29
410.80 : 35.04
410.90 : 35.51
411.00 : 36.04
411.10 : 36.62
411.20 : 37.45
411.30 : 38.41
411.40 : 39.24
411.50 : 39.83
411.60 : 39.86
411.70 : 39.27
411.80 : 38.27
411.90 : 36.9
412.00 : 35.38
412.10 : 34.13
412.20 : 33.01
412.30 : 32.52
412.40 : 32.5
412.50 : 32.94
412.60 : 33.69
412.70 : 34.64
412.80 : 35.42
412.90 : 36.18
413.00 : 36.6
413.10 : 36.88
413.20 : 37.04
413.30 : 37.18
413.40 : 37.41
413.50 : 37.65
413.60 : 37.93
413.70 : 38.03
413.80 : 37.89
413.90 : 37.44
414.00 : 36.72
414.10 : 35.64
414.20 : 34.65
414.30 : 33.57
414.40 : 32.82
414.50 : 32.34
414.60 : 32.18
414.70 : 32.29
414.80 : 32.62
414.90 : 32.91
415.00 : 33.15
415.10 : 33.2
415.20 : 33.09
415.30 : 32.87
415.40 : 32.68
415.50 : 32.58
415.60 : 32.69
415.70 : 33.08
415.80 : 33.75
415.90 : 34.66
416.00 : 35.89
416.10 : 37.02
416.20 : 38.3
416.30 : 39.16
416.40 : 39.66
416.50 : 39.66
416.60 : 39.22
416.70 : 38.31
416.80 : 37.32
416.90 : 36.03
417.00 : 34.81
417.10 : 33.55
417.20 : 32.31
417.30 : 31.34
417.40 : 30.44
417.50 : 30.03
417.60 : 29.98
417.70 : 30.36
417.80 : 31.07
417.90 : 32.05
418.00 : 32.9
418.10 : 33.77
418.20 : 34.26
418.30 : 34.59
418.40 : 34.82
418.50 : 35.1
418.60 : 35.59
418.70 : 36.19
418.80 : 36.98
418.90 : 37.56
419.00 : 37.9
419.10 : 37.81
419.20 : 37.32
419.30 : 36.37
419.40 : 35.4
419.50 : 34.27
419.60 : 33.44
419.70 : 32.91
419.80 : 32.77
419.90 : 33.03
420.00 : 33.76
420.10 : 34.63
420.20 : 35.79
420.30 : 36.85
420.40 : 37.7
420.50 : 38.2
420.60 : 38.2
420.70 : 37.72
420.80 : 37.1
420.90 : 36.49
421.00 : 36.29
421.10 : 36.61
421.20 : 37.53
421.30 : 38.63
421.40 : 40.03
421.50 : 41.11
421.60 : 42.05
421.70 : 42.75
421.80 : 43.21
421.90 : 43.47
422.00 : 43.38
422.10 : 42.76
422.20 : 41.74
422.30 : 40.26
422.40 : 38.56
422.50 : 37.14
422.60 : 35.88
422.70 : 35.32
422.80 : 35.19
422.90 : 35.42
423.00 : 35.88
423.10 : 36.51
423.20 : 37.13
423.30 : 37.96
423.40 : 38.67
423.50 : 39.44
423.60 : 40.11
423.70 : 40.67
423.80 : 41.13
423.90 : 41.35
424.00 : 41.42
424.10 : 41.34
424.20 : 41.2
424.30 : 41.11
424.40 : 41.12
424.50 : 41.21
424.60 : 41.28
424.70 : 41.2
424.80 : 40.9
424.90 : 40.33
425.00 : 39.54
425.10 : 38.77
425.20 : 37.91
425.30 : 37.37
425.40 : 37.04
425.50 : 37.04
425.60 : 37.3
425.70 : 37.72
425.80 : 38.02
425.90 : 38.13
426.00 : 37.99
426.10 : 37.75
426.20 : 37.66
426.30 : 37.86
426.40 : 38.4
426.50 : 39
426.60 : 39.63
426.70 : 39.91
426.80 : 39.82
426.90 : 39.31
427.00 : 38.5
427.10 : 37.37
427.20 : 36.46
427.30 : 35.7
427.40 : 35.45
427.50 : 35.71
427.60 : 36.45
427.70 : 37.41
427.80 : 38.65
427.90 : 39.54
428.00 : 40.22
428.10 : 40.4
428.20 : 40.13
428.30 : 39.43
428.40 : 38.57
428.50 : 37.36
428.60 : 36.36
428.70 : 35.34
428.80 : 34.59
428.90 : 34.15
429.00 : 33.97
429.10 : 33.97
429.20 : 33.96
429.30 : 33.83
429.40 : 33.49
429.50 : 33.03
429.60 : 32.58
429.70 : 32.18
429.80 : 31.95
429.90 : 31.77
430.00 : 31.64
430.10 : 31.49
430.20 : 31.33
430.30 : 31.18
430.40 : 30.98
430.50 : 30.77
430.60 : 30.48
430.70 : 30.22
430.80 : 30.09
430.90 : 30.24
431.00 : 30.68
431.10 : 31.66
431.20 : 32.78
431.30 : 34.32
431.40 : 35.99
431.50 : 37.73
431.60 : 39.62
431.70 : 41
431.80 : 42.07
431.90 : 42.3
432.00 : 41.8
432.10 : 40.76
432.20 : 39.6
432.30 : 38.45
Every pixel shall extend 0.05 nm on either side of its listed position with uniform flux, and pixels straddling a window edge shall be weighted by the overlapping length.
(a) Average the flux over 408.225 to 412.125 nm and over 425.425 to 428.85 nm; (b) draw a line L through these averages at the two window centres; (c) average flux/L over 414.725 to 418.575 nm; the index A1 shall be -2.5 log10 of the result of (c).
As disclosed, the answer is 0.09 mag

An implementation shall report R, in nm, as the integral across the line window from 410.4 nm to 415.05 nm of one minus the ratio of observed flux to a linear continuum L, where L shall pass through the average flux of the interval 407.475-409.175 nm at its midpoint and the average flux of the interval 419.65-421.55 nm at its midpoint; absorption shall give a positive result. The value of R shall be 0.28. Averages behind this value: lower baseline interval 38.4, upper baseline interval 36.6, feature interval 35.5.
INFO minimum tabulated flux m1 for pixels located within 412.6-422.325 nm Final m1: 29.98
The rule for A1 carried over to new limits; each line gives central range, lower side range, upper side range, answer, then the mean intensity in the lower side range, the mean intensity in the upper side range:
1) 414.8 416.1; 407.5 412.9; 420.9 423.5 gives 0.12 mag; 36.5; 38.9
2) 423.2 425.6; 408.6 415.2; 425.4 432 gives -0.11 mag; 35.8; 35.9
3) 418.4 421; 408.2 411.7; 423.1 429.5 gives 0.05 mag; 36.7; 38.2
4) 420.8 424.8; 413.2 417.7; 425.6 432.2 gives -0.12 mag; 34.8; 36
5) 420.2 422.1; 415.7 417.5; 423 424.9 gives -0.02 mag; 35.7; 40.1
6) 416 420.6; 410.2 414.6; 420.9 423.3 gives 0.07 mag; 35.6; 38.9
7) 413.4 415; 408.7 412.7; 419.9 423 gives 0.05 mag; 36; 38.3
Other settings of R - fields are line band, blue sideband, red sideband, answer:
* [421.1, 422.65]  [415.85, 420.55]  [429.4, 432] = -0.26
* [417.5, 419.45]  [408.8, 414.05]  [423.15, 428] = 0.15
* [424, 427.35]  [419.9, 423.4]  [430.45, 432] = -0.19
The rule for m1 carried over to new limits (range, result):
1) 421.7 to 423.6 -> 35.19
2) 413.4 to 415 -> 32.18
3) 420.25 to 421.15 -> 36.29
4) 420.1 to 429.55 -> 33.03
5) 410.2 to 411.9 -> 31.34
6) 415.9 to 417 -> 34.81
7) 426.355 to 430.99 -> 30.09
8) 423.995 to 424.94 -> 40.33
